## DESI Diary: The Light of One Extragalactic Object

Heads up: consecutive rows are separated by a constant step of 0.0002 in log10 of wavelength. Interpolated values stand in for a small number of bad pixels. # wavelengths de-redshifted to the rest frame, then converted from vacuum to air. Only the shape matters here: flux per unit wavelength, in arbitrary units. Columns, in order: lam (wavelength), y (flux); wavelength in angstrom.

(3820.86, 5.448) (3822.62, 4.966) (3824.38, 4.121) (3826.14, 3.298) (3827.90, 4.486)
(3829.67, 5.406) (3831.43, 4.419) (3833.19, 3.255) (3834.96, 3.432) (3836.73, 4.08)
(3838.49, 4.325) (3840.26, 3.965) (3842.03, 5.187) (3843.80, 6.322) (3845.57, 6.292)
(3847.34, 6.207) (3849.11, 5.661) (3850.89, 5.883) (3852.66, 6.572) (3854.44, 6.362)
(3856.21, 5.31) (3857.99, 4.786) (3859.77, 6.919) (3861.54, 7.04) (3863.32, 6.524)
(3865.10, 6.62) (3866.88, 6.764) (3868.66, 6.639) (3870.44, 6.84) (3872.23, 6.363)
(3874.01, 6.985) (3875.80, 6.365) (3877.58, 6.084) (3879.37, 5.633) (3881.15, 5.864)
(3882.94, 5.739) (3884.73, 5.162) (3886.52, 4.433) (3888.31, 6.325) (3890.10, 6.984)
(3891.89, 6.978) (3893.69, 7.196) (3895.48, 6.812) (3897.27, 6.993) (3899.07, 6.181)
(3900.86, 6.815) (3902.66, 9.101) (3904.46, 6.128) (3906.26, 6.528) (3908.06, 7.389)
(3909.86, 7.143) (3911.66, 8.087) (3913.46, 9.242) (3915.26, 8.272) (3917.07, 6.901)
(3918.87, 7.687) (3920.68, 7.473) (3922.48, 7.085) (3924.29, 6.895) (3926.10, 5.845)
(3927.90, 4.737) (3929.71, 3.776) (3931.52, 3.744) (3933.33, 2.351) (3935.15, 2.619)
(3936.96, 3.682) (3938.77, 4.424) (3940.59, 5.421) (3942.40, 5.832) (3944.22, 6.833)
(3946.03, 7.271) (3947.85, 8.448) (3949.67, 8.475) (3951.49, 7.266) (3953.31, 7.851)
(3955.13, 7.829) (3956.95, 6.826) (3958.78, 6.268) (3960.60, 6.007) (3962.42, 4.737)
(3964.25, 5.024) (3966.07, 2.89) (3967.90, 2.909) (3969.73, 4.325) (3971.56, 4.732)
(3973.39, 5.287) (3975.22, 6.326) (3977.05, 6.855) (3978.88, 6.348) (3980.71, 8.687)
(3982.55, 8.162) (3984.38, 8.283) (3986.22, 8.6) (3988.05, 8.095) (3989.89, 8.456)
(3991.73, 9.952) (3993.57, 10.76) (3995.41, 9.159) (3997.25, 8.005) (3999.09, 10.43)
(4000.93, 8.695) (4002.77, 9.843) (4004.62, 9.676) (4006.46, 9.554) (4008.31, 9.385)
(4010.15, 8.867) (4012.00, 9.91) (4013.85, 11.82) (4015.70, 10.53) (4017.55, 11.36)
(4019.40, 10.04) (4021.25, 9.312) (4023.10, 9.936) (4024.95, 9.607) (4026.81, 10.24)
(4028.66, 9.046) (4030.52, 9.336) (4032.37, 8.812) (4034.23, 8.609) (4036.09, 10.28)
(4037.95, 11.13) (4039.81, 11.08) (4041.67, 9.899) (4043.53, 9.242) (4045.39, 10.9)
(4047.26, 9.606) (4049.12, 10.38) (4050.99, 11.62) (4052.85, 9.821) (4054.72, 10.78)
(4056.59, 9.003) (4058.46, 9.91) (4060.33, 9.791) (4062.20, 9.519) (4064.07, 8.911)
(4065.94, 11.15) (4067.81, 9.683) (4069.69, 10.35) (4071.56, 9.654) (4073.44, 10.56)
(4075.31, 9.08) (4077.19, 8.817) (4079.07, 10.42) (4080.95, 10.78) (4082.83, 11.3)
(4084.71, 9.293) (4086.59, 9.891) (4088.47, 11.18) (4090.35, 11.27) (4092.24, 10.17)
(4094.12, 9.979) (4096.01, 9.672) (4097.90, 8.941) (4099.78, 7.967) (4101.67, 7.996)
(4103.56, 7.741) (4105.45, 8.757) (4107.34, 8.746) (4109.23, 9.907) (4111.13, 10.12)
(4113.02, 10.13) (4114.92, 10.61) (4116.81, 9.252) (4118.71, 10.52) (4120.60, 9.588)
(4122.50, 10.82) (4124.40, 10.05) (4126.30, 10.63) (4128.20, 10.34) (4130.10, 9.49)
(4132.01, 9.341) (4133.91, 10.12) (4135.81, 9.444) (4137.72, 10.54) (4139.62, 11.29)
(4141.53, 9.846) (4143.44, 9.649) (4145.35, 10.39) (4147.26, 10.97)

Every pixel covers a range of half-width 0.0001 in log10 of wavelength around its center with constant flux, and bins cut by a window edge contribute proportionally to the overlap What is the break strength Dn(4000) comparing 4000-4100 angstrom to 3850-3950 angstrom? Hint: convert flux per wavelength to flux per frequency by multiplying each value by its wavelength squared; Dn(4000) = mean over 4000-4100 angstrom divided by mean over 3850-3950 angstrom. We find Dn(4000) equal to 1.7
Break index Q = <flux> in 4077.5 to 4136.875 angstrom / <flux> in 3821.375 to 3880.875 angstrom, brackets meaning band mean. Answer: 1.77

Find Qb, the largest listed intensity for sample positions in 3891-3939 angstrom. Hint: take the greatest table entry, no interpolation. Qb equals 9.242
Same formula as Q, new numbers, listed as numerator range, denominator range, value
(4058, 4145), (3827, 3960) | 1.61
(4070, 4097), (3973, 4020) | 1.13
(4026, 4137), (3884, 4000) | 1.48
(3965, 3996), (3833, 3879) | 1.20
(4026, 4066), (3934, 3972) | 1.75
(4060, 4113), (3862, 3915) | 1.45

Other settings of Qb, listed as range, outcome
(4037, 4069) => 11.62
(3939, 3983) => 8.687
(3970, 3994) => 10.76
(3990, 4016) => 11.82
